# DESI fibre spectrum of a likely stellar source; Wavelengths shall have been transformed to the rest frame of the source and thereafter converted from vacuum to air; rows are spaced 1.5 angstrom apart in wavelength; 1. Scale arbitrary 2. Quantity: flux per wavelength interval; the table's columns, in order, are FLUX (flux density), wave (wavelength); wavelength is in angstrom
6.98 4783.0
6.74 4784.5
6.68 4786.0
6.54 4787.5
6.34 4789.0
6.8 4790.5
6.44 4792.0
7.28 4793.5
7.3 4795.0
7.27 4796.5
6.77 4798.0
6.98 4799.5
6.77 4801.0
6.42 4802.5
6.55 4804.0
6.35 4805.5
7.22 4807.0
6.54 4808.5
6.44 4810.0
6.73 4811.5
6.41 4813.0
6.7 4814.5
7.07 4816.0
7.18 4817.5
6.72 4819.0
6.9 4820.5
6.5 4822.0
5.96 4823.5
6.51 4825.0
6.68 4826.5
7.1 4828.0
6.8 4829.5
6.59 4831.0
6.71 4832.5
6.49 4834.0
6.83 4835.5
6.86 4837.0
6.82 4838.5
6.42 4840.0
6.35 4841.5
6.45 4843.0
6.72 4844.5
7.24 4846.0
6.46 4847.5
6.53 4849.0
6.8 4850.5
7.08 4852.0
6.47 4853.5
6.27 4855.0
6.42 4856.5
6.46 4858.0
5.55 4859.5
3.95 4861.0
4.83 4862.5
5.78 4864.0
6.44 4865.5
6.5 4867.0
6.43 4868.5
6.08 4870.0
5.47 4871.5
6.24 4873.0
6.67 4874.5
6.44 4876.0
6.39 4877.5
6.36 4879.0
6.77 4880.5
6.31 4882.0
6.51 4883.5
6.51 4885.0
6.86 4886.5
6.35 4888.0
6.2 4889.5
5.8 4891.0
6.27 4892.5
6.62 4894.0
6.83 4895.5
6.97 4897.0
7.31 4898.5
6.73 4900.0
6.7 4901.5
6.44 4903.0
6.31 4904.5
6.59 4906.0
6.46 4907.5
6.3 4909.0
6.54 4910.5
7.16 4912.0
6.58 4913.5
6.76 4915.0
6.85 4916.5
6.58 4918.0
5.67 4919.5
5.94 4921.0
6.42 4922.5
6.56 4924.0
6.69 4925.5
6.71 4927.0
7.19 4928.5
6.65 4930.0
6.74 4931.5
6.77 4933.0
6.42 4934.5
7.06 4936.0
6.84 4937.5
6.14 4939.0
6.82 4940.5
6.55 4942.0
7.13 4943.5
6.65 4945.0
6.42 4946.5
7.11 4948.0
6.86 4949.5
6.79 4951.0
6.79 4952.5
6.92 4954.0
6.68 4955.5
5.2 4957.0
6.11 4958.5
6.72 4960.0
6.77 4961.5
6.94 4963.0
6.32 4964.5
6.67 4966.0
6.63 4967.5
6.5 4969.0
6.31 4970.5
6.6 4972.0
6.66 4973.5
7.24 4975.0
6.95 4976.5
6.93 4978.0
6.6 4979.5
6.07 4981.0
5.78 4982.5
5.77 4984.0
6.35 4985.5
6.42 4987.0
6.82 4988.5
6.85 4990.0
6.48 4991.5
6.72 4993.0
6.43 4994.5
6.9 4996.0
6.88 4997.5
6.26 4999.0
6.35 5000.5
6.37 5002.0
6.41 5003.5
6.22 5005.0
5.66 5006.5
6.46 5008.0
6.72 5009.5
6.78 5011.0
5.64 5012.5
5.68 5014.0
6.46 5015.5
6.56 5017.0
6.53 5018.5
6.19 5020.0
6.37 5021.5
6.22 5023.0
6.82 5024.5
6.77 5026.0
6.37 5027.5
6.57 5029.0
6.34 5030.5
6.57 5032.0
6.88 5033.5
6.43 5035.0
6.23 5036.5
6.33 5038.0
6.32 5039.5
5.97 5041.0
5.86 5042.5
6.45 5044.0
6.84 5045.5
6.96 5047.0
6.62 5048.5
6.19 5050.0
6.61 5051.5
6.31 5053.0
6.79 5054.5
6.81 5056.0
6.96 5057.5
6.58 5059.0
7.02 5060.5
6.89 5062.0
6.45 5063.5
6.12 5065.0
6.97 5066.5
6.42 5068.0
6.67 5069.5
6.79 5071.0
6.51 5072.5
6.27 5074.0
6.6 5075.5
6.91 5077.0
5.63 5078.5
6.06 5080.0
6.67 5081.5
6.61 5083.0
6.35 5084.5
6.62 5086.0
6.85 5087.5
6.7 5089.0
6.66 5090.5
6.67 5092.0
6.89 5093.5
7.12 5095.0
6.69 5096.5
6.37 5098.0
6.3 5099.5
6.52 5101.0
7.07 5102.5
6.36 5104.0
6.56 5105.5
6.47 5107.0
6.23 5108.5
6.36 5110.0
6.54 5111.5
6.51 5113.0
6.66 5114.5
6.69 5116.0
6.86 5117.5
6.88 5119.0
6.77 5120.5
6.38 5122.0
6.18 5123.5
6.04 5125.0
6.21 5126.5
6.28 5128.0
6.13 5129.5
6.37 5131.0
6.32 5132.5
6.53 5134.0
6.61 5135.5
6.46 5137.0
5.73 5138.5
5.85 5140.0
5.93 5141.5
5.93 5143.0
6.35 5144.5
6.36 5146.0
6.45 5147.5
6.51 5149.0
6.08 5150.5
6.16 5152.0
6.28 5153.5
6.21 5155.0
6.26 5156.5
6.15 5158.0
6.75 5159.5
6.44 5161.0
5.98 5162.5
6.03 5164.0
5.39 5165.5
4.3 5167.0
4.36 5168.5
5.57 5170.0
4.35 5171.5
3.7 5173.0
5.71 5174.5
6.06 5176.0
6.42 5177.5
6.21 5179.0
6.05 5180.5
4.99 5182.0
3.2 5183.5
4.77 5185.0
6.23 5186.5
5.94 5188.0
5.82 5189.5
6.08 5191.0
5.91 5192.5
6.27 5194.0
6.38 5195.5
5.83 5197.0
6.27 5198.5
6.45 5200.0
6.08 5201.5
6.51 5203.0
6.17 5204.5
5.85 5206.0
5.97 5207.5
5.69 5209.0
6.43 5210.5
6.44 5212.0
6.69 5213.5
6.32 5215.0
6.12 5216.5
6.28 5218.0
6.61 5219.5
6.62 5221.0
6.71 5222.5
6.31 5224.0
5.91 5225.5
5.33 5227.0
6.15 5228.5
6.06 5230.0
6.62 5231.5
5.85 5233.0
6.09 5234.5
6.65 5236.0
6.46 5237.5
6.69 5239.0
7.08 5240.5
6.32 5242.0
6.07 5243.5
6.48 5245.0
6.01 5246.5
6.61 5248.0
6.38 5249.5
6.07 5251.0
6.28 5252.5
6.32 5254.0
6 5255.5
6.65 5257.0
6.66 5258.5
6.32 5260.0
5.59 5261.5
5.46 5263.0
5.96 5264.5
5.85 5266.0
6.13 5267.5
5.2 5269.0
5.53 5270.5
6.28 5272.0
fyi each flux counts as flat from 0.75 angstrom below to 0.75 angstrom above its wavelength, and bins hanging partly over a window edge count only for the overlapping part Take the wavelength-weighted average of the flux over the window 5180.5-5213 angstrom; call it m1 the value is 5.88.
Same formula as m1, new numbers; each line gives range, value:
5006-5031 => 6.37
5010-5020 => 6.28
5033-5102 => 6.55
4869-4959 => 6.55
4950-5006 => 6.52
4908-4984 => 6.6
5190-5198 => 6.09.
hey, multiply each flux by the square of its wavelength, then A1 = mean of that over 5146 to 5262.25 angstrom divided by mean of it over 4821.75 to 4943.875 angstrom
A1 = 1.1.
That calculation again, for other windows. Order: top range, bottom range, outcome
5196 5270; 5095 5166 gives 1.02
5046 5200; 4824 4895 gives 1.09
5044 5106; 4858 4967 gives 1.09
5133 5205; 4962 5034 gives 0.97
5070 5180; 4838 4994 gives 1.05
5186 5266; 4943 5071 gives 1.04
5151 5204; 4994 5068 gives 0.94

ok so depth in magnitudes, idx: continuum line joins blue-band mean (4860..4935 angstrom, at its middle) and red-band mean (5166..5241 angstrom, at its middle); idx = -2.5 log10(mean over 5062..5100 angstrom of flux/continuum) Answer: -0.08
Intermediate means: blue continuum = 6.41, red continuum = 5.93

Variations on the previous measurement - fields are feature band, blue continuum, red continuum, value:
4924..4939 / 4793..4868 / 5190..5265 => -0.04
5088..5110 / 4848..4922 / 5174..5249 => -0.07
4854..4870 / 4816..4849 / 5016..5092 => 0.14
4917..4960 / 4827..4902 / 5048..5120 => -0.02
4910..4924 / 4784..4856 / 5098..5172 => 0.01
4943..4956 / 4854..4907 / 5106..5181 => -0.09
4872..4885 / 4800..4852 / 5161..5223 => 0.02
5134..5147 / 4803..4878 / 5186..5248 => 0.02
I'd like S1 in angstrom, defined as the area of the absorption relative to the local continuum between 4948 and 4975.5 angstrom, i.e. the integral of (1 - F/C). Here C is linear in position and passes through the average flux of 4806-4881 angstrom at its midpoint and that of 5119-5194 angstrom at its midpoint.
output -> -1.53 angstrom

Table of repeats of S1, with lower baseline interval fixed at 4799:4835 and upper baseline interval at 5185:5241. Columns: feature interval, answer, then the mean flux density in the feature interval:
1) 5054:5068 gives -0.70 angstrom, 6.71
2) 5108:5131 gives -0.44 angstrom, 6.45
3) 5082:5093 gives -0.49 angstrom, 6.64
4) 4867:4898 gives 0.89 angstrom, 6.41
